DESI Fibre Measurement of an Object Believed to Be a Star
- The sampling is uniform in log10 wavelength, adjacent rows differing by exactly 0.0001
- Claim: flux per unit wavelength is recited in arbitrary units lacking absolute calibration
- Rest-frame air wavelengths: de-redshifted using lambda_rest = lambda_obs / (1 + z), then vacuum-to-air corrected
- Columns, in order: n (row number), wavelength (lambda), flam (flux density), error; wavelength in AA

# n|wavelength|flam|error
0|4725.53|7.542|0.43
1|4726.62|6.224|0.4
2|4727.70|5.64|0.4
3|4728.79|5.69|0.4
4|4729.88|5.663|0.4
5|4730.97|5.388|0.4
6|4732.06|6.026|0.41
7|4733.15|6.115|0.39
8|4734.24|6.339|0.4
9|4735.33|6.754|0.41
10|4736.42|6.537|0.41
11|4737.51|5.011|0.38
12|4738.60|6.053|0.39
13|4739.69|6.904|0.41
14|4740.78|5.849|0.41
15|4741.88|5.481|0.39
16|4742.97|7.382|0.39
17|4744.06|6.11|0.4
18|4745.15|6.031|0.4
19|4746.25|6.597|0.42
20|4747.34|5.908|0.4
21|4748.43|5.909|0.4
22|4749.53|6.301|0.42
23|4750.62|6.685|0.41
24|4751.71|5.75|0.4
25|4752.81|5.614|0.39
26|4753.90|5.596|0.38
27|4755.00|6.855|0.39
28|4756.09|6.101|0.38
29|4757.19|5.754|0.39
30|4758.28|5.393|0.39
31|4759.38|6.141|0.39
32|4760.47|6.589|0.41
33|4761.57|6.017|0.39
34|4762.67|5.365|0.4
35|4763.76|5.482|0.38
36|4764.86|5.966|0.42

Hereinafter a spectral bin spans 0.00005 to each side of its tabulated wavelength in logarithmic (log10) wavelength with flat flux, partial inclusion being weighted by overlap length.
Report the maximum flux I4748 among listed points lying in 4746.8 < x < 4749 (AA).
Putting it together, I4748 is 5.909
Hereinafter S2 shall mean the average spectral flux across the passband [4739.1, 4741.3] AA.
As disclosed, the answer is 6.38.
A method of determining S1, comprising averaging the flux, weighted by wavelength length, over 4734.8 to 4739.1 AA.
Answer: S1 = 6.09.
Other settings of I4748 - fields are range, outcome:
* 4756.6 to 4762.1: 6.589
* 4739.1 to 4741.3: 6.904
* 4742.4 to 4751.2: 7.382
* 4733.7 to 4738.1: 6.754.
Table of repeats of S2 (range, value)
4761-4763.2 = 5.68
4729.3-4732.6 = 5.69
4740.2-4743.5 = 6.23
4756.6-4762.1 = 5.98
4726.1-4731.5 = 5.73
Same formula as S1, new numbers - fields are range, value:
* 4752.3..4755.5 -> 6.01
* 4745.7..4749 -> 6.13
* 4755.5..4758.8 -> 5.78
